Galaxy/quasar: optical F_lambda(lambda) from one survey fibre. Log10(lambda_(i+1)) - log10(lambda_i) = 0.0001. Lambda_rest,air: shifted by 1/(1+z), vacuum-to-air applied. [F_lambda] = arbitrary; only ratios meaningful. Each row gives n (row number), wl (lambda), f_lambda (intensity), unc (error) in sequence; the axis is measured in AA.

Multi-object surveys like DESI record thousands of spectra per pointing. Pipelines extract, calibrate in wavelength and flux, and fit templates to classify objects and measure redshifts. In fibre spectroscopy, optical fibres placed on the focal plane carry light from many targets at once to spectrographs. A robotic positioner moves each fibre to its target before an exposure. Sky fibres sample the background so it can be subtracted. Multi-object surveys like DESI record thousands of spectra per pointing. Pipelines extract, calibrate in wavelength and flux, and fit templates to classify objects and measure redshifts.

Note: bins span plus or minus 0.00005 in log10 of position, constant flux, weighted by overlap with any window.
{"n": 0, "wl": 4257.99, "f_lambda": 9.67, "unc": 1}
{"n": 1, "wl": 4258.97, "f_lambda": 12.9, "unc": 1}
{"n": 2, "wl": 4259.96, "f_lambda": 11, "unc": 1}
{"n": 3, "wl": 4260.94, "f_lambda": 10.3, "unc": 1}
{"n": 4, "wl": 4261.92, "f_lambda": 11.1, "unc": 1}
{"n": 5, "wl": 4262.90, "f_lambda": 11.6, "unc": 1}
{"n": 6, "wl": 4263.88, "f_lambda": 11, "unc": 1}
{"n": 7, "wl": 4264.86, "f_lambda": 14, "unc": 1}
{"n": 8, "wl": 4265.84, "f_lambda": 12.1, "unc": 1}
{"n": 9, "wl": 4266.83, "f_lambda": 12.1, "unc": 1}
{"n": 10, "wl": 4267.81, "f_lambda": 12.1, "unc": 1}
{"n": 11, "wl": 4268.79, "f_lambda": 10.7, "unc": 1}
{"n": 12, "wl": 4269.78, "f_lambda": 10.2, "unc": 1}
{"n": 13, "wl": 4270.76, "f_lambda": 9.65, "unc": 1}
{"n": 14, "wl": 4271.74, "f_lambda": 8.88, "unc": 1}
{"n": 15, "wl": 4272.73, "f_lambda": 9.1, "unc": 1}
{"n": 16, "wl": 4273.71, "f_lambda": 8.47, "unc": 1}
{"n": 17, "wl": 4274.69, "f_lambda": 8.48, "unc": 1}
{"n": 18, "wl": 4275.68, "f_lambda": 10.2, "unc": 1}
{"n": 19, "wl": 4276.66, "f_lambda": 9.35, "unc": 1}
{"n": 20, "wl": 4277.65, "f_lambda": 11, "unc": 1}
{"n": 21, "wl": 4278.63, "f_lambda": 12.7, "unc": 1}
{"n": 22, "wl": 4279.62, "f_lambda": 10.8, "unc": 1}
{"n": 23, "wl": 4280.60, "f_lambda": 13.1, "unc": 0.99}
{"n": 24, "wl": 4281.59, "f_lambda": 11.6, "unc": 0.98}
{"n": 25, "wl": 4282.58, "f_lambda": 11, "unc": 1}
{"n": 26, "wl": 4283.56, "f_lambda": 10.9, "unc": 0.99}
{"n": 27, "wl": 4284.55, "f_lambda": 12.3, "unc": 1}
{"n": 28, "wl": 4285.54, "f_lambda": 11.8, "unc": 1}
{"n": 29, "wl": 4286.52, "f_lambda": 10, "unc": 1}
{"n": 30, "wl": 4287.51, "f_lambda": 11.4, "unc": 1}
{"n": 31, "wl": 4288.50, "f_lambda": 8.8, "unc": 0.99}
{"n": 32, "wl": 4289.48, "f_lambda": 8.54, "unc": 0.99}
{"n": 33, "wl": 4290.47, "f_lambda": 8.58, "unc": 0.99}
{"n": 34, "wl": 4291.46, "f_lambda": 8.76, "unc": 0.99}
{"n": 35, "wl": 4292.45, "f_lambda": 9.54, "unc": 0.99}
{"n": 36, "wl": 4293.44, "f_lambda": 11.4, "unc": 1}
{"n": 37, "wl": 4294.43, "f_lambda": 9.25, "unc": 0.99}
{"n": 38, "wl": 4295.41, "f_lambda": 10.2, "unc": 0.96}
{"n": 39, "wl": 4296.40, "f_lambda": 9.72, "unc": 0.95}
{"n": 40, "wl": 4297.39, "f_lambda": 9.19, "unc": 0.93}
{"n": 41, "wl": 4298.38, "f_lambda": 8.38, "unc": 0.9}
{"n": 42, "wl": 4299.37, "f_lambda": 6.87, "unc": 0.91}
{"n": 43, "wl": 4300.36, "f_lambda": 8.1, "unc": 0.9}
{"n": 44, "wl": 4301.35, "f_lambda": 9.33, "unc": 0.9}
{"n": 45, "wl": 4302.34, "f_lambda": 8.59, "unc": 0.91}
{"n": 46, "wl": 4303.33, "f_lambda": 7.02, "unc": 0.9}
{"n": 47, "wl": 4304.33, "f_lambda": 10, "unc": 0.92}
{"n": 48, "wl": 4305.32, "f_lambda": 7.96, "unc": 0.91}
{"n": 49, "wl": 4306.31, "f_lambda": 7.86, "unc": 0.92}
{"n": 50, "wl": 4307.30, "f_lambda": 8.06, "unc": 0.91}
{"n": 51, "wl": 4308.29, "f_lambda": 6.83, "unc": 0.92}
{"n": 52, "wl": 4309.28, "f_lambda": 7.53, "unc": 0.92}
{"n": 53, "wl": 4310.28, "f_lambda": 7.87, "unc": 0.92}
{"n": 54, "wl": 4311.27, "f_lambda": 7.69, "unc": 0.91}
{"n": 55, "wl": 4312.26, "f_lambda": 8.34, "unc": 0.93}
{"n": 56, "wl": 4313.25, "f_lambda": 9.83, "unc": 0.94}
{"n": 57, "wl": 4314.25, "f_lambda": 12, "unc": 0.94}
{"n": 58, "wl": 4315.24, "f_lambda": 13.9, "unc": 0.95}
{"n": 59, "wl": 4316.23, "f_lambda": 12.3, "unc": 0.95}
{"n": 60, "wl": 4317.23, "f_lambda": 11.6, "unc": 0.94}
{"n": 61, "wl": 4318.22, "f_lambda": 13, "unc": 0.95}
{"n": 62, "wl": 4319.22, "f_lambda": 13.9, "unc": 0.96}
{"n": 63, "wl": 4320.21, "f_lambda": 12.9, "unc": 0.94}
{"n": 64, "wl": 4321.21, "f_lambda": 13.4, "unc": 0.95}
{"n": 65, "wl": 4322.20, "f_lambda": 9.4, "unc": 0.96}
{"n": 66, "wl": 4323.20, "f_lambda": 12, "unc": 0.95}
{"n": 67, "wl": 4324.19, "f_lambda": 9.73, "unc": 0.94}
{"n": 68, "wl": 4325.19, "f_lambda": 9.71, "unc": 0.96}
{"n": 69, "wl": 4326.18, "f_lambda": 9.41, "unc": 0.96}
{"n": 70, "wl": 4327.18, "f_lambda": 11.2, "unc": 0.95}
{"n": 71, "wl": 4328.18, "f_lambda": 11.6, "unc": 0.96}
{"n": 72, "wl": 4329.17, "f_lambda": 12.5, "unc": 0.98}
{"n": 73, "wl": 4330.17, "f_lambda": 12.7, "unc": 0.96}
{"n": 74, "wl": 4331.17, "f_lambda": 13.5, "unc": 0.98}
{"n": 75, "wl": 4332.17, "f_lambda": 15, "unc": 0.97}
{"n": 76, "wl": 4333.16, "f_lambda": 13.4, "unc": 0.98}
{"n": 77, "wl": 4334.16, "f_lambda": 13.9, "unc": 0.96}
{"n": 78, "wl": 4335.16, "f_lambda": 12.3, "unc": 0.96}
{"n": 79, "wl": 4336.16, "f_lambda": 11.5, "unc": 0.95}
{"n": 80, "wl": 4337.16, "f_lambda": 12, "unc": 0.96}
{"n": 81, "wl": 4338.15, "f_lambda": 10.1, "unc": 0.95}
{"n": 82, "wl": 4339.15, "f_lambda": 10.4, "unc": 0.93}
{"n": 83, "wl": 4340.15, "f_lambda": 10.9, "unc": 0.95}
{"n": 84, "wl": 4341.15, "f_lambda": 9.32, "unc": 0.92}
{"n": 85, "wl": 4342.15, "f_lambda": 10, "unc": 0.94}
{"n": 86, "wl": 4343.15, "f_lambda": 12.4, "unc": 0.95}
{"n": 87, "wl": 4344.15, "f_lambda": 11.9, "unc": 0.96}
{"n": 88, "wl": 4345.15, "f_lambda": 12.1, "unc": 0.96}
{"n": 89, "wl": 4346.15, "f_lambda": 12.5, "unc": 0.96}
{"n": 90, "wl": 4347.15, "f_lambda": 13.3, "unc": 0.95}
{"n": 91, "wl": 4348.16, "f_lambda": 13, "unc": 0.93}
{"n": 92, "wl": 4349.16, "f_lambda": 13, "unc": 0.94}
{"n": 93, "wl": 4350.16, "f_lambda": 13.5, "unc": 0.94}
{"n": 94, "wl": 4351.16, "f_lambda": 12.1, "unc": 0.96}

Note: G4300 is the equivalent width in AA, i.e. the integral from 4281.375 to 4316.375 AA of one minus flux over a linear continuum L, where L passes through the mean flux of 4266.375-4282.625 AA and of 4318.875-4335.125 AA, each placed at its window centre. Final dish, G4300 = 5.65 AA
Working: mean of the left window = 10.5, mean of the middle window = 9.44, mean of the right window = 12.1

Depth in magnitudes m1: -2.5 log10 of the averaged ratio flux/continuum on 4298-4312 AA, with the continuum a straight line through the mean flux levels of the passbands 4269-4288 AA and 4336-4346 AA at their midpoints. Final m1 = 0.32 mag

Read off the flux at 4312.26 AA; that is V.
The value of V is 8.34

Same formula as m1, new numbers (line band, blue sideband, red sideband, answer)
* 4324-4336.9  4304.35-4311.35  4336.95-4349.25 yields -0.179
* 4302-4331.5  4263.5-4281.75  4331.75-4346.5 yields 0.109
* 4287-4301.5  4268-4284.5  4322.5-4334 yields 0.190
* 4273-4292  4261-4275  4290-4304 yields -0.063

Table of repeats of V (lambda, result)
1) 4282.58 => 11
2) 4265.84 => 12.1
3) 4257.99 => 9.67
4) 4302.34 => 8.59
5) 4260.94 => 10.3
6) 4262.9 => 11.6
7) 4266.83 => 12.1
